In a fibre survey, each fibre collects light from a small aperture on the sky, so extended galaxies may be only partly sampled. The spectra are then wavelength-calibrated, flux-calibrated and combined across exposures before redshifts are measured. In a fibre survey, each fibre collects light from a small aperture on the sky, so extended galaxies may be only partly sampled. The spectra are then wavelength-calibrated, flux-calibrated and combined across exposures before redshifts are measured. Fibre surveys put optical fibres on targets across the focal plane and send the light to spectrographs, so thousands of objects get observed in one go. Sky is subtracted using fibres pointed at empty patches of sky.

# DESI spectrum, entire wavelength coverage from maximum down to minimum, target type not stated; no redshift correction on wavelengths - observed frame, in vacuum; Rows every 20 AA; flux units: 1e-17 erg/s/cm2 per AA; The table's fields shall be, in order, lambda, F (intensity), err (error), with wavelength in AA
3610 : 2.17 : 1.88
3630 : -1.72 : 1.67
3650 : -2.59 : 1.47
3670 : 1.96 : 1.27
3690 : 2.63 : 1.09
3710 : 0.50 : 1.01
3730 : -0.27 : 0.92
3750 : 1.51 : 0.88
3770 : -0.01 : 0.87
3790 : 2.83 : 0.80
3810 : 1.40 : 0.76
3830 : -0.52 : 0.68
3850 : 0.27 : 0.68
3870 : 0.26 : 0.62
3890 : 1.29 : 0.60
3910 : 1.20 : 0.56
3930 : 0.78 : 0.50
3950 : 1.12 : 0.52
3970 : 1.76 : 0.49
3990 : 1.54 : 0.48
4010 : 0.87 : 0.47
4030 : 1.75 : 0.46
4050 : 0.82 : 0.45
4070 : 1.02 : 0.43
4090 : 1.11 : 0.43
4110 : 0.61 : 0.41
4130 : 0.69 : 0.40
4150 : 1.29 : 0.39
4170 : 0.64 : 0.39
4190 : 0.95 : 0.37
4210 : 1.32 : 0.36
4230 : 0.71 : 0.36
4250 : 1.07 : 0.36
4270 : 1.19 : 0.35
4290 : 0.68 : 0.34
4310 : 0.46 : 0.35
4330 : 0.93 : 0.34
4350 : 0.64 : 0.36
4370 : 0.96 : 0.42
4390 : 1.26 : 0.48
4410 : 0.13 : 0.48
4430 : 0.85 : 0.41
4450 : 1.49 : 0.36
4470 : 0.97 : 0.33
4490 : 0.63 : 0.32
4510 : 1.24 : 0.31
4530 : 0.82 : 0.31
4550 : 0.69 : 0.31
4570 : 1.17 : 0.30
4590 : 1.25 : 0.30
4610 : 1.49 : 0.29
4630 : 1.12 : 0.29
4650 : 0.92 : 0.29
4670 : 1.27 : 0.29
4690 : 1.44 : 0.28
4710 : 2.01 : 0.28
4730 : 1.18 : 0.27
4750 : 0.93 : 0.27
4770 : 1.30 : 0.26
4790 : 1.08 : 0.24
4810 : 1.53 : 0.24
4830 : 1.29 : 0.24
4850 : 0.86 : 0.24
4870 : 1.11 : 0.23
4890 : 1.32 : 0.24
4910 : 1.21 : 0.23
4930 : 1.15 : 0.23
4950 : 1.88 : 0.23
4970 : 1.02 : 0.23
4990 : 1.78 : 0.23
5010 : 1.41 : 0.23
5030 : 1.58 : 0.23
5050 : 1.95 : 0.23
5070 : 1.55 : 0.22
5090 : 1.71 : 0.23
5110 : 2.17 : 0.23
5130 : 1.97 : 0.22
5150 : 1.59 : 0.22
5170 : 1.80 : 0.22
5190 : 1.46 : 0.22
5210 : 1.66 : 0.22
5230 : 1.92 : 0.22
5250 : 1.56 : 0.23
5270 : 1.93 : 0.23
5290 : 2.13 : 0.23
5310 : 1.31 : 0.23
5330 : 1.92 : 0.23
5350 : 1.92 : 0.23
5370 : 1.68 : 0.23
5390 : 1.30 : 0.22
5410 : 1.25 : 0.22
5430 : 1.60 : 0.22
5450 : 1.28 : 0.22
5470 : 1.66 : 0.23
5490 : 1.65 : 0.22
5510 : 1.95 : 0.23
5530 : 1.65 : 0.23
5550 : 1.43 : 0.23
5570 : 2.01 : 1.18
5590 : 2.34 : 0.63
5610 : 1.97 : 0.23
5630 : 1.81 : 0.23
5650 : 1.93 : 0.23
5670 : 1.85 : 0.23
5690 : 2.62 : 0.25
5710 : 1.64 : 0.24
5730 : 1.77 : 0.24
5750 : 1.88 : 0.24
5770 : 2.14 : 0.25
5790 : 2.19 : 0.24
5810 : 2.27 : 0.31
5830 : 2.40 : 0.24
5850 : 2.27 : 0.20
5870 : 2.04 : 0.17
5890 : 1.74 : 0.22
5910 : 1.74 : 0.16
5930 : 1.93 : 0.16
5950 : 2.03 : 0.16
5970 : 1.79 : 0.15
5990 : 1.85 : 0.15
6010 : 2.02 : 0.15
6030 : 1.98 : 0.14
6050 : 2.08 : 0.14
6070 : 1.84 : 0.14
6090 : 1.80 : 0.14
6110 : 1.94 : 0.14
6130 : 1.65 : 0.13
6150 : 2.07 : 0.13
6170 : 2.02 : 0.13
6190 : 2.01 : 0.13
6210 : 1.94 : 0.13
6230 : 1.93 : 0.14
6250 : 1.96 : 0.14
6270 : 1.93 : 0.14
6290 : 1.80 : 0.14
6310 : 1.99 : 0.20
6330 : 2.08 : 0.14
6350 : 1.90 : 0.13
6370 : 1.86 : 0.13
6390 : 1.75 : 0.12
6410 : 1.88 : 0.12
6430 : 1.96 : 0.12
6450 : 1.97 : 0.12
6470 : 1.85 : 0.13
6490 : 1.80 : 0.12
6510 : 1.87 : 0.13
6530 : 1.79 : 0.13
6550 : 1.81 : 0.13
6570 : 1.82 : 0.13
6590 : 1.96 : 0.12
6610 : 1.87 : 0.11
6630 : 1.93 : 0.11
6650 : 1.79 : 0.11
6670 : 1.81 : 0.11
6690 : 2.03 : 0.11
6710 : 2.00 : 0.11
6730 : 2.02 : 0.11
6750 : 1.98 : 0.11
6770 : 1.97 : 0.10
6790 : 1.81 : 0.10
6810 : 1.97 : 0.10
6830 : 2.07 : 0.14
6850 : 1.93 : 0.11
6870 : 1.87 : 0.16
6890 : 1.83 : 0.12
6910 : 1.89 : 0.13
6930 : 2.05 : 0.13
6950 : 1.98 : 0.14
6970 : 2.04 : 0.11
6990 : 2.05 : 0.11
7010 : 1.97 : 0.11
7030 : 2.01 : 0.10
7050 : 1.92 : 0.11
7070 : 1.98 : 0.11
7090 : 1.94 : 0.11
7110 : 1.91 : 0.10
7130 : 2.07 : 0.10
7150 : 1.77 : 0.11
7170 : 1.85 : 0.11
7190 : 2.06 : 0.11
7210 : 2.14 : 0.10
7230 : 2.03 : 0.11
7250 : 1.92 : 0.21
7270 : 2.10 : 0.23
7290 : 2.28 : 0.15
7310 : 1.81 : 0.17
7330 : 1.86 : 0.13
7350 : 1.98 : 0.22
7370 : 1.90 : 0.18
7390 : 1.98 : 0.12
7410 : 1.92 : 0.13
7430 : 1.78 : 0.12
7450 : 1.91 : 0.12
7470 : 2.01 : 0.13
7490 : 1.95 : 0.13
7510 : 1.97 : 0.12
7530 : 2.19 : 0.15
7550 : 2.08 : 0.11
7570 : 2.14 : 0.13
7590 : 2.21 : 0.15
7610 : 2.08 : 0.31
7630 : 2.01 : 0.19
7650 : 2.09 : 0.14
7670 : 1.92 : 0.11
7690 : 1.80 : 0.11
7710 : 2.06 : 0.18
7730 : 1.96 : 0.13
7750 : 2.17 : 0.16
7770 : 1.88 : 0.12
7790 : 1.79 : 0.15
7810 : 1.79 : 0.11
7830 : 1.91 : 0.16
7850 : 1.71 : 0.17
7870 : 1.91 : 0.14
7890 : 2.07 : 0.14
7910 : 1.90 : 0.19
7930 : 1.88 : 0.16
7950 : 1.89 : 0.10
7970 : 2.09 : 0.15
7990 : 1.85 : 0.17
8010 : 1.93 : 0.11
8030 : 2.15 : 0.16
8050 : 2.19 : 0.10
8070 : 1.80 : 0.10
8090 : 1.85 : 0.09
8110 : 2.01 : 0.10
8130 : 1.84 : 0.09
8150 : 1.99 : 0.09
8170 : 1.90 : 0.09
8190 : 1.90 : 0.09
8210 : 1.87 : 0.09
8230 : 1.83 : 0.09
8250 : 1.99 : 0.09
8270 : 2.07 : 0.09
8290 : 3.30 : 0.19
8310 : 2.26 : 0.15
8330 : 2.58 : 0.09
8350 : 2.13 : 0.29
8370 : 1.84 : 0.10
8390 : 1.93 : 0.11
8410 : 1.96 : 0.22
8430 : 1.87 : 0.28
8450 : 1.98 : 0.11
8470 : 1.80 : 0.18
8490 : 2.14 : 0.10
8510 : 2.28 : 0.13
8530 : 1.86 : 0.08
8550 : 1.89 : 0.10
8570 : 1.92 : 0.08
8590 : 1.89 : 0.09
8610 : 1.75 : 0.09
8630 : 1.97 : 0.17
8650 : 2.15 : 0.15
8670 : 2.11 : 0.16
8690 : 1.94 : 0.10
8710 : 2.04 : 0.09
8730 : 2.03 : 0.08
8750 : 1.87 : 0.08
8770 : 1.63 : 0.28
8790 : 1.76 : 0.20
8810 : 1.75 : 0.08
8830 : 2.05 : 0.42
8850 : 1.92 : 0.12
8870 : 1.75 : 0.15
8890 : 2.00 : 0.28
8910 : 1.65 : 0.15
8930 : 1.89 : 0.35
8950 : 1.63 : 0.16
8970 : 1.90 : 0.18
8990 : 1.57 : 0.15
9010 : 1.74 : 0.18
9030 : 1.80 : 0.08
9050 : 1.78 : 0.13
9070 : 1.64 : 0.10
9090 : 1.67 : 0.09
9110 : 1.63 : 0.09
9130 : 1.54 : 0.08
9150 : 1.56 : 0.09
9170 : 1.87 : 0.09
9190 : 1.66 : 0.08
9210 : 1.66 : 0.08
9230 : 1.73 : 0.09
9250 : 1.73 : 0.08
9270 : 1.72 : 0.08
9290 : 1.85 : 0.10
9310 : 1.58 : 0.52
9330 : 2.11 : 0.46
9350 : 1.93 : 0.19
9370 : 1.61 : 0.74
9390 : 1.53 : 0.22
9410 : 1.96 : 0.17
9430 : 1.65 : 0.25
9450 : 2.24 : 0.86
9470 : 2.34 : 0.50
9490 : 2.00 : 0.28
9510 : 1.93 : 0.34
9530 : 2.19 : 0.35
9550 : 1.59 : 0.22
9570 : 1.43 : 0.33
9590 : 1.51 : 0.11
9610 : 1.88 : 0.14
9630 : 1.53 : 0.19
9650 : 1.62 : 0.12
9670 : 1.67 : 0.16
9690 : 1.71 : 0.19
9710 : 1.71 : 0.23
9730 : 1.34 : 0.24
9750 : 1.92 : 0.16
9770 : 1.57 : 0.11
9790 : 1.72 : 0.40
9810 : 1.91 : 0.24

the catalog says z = 0.264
